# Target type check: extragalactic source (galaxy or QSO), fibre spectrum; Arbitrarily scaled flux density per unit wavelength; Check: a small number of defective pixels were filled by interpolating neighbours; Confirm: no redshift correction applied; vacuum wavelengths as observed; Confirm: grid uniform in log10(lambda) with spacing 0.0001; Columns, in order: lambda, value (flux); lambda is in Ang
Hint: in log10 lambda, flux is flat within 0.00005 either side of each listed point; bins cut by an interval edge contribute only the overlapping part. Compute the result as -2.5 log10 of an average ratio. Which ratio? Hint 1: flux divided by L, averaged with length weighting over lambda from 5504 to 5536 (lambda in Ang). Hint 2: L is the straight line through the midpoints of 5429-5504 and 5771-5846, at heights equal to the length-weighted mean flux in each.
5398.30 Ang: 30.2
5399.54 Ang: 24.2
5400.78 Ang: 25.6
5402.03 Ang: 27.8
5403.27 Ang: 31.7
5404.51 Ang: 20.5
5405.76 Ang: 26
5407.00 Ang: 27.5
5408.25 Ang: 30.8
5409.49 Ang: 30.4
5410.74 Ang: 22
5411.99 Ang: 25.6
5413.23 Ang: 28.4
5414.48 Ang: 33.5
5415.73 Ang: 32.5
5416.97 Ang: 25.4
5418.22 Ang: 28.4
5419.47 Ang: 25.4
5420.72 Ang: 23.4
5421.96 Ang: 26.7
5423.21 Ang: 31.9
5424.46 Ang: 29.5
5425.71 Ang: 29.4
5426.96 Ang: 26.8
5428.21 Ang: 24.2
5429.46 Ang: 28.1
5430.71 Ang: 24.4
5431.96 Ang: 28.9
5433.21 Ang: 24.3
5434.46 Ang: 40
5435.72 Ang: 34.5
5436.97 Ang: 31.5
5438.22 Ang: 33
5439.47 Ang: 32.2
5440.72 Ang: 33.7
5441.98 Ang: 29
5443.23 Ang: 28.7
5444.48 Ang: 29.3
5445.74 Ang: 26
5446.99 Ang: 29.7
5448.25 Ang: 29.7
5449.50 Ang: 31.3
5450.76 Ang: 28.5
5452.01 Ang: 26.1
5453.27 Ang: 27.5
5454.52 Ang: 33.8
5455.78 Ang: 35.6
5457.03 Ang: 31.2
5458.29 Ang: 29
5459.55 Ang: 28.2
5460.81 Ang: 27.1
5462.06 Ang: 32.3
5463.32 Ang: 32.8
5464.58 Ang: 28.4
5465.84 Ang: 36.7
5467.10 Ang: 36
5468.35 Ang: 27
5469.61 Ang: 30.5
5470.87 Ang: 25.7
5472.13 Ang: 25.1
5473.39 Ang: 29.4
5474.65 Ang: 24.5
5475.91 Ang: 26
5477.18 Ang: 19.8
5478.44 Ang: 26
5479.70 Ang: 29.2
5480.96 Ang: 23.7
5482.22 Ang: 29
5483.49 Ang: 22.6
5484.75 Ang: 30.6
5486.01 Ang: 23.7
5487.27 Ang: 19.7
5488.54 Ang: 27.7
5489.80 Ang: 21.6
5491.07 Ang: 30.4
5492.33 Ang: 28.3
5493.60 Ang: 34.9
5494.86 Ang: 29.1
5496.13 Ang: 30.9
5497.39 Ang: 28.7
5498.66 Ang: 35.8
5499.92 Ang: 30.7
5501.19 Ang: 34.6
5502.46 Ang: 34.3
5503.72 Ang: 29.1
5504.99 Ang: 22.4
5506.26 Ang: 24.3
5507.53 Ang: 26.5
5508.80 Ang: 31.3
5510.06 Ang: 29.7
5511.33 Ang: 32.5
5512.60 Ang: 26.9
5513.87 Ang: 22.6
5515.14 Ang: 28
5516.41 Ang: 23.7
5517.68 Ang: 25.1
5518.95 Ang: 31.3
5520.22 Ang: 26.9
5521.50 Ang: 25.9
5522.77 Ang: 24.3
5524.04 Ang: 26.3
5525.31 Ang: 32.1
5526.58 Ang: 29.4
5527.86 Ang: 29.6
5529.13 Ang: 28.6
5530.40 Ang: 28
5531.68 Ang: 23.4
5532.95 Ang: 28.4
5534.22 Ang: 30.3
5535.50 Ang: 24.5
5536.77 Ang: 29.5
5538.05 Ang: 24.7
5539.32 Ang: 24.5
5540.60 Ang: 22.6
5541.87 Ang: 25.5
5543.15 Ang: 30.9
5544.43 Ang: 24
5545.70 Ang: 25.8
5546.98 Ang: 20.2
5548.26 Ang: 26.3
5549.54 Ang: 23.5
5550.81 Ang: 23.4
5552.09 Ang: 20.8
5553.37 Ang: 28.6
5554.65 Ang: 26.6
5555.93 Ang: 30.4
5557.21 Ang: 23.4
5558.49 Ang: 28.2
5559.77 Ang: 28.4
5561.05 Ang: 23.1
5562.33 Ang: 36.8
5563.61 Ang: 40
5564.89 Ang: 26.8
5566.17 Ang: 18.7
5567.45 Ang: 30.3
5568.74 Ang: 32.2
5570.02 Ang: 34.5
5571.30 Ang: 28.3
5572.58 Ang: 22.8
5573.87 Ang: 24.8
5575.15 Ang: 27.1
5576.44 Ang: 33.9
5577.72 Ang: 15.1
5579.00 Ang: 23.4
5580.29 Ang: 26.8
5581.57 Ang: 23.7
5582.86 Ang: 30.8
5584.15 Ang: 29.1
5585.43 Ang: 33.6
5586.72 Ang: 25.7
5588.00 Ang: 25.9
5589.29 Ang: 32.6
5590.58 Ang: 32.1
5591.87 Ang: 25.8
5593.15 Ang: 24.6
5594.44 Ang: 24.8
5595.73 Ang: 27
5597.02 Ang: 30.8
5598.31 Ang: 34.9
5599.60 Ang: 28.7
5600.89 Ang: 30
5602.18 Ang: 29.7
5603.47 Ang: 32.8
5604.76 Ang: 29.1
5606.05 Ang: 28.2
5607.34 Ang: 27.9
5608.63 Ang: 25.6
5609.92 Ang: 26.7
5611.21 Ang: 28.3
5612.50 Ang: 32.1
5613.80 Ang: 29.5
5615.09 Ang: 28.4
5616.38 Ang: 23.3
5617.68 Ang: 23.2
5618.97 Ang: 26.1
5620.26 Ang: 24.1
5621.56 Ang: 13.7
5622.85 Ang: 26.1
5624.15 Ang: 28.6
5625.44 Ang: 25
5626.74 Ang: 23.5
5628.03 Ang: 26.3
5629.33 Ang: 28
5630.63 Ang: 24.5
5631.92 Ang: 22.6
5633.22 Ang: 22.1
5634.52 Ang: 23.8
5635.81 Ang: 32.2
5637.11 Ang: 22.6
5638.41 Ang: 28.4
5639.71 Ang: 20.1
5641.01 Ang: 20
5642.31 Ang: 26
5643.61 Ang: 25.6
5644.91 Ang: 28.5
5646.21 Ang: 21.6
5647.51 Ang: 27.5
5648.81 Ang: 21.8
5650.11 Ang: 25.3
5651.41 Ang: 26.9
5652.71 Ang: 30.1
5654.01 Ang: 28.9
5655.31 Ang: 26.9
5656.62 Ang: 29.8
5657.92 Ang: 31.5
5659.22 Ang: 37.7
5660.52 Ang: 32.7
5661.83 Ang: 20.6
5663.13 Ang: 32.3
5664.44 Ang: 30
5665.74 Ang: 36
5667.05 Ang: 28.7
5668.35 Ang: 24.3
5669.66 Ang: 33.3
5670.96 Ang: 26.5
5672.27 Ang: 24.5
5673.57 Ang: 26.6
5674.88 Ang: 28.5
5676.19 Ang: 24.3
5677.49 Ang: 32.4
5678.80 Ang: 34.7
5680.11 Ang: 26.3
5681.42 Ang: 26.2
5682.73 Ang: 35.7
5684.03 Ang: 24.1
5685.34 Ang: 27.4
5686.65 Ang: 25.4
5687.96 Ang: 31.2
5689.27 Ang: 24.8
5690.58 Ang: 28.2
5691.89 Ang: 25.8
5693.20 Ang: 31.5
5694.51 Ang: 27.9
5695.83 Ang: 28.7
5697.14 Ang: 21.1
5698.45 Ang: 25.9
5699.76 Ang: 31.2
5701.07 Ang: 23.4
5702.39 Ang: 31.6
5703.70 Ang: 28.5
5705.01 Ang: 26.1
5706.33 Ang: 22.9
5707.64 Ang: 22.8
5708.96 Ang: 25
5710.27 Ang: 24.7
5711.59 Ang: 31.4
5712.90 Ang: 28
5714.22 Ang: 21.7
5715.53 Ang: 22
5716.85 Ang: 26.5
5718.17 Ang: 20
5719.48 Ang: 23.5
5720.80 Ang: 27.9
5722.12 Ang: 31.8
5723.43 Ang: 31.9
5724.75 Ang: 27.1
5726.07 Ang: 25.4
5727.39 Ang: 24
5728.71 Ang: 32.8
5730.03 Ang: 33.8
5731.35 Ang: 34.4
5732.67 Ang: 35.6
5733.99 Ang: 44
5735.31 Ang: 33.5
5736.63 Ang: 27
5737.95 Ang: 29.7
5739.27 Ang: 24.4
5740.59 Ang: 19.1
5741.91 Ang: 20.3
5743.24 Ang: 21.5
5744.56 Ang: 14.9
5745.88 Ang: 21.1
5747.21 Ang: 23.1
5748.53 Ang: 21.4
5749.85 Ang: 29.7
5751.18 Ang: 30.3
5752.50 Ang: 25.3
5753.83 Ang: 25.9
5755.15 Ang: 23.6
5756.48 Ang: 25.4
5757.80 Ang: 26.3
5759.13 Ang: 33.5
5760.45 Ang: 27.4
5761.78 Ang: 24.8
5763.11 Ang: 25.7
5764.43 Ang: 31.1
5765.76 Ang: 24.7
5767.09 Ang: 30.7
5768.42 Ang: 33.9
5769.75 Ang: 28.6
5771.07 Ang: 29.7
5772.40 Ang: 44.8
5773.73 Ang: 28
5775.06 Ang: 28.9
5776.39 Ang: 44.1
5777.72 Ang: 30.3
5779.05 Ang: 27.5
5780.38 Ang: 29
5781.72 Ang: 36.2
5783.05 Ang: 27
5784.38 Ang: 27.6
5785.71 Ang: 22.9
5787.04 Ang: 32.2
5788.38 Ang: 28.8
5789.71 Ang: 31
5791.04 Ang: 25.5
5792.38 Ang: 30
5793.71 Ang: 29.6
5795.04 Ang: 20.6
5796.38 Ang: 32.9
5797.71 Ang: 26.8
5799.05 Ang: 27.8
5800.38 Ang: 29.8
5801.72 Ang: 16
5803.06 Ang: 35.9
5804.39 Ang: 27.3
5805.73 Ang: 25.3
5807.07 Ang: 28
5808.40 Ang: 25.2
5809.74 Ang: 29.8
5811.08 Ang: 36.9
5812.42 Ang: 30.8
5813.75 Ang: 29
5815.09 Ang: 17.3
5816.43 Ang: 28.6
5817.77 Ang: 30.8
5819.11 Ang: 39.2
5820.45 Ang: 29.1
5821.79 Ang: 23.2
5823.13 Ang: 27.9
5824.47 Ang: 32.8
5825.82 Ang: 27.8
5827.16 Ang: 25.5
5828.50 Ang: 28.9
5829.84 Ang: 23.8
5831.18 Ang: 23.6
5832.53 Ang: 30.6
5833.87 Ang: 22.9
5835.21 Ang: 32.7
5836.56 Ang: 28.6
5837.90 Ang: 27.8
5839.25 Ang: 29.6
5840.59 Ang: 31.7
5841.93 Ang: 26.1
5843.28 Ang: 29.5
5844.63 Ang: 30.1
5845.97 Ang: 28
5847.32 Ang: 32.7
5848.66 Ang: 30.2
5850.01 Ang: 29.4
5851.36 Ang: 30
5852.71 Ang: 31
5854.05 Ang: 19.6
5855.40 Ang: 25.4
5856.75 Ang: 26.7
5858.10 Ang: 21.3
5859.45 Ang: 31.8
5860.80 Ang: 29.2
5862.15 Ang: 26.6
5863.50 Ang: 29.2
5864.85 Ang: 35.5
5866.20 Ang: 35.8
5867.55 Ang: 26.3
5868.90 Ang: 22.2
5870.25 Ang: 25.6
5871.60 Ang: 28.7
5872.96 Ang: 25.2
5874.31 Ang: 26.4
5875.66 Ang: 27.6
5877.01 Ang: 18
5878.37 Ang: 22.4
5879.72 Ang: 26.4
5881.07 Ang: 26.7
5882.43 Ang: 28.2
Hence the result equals 0.07 mag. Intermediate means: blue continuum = 29.3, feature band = 27.3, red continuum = 29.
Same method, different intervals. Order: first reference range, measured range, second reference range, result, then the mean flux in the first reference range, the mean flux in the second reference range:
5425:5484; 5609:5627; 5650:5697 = 0.13 mag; 29.1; 28.7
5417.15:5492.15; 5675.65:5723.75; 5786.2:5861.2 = 0.05 mag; 28.5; 28.2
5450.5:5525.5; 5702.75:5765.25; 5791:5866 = 0.06 mag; 28.3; 28.3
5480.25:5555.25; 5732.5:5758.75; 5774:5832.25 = 0.09 mag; 27.2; 28.6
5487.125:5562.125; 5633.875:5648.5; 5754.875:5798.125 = 0.13 mag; 27.4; 29.4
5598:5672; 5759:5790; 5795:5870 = -0.09 mag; 27.1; 28.3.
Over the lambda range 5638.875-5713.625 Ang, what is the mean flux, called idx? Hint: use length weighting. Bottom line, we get 27.5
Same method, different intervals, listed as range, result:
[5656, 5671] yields 30.4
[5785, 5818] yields 27.9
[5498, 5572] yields 27.7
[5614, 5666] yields 26.3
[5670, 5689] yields 28.2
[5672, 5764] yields 27.1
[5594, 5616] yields 29.1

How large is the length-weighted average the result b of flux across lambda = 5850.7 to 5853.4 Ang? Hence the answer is 30.5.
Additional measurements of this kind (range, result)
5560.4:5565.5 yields 31.7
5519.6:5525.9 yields 27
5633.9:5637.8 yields 26.3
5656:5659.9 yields 33.1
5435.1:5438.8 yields 33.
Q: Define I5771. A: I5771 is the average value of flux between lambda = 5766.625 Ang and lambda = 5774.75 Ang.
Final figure 32.5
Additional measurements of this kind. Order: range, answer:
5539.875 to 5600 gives 27.3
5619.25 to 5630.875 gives 24.5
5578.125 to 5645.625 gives 26.7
